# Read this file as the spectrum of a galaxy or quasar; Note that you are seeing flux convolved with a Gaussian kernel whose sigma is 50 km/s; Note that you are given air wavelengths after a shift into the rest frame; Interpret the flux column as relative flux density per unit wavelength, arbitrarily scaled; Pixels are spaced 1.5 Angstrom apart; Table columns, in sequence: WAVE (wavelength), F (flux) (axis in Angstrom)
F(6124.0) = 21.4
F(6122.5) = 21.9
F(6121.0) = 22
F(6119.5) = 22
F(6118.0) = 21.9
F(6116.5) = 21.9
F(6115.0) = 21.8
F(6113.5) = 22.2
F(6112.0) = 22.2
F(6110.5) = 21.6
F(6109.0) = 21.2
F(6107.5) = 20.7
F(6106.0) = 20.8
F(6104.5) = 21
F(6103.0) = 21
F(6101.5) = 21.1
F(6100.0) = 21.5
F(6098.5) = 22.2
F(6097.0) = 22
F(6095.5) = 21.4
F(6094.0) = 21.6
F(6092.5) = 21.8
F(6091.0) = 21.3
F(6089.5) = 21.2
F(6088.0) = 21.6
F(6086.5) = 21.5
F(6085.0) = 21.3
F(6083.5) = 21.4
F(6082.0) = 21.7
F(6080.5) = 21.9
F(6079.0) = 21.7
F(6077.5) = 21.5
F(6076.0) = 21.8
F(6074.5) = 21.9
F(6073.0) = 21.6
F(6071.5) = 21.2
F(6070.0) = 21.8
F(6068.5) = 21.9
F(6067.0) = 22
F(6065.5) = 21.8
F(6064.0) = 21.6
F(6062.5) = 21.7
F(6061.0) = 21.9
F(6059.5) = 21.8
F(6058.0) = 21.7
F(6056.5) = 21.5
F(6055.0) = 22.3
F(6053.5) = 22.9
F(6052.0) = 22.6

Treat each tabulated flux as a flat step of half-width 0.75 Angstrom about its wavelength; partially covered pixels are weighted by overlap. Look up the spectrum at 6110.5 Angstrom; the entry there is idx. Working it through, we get 21.6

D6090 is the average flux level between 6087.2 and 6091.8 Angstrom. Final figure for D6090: 21.4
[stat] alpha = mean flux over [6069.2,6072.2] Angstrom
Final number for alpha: 21.5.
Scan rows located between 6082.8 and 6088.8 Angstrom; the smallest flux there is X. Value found 21.3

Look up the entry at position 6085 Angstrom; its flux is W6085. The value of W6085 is 21.3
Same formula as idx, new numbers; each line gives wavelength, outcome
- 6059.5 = 21.8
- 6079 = 21.7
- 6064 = 21.6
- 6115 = 21.8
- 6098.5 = 22.2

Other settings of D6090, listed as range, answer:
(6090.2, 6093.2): 21.5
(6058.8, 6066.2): 21.8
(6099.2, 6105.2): 21.2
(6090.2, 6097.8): 21.6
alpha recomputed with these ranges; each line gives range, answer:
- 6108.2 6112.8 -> 21.7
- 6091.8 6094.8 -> 21.7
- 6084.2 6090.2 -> 21.4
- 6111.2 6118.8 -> 22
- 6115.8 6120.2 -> 21.9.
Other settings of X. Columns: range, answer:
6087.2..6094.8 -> 21.2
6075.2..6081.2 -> 21.5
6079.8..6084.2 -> 21.4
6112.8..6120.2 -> 21.8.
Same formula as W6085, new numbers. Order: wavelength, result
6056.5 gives 21.5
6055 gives 22.3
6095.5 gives 21.4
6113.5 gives 22.2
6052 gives 22.6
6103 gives 21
